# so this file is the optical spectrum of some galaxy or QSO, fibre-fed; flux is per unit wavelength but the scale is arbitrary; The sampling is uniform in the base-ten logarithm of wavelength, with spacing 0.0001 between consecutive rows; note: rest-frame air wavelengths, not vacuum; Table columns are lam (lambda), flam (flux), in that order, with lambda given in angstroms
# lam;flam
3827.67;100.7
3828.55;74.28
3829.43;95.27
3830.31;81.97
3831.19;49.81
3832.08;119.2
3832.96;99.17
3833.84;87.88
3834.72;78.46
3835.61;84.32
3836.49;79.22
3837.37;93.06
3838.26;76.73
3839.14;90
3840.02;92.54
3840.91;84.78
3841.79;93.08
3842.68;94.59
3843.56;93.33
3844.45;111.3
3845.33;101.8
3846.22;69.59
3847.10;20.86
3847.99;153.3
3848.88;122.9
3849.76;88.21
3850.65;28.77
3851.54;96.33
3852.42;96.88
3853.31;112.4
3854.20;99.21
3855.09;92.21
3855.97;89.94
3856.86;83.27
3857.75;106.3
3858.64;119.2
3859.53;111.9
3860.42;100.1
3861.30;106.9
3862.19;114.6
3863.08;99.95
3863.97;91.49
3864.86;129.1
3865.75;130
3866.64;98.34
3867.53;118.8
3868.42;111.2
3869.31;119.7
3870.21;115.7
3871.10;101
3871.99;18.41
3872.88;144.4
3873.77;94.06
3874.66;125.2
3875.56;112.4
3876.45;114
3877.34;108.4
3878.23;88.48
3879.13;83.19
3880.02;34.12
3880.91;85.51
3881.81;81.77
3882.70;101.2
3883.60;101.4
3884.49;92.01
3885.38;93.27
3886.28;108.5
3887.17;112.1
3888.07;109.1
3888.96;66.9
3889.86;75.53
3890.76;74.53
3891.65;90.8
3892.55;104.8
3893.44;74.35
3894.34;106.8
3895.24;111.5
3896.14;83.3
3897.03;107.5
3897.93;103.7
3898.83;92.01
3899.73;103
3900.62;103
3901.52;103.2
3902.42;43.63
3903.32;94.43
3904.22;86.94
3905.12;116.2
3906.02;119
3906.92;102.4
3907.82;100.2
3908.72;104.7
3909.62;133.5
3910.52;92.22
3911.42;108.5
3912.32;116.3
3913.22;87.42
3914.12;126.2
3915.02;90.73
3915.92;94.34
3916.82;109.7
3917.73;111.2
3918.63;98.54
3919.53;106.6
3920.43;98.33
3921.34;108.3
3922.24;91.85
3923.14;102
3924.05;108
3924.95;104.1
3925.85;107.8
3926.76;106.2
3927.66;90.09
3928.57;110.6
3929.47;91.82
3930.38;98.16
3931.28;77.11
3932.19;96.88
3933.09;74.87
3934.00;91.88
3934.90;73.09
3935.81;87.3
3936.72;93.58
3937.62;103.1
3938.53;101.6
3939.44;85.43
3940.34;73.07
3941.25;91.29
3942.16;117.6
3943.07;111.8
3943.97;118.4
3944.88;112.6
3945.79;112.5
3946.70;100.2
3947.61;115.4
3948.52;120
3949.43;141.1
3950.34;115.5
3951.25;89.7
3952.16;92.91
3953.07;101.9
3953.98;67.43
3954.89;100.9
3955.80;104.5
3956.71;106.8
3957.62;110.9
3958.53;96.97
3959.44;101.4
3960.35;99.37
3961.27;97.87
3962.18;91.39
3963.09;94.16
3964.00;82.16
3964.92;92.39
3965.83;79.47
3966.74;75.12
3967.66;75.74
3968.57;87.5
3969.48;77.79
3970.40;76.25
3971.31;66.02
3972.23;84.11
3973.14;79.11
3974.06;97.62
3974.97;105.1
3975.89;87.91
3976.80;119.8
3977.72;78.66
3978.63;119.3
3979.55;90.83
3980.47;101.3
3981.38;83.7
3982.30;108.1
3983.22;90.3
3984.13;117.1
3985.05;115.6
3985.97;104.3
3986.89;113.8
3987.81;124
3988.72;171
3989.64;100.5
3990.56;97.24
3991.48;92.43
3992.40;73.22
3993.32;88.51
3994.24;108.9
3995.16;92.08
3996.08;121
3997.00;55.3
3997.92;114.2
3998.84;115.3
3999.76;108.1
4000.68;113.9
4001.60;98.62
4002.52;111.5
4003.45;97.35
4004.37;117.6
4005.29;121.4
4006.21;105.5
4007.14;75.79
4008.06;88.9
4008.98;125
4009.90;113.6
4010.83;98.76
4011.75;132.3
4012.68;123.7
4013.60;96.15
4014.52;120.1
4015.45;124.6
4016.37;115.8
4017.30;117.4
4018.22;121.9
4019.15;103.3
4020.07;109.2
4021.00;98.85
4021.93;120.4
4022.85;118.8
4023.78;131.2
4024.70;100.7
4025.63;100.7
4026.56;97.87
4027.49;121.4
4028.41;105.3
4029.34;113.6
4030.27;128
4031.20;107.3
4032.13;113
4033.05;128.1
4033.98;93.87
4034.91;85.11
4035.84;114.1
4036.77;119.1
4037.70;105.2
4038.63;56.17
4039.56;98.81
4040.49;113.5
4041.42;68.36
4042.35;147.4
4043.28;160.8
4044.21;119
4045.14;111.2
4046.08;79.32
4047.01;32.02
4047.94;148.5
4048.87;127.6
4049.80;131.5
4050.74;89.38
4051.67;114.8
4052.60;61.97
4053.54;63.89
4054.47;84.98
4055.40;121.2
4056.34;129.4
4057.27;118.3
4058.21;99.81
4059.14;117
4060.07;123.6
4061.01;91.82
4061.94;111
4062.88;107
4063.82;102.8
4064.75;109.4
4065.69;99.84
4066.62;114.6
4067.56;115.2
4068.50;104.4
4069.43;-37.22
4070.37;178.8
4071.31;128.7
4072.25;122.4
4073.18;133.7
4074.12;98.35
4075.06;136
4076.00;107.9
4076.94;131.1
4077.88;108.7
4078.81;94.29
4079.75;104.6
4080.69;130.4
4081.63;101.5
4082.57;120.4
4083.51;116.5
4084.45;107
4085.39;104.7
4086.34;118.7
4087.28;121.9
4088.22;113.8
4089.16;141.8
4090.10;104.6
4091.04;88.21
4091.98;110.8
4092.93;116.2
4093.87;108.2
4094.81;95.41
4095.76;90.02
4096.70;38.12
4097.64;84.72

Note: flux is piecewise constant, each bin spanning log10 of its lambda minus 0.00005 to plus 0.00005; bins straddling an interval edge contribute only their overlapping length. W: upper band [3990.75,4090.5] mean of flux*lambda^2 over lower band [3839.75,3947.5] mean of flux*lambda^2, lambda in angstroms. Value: 1.2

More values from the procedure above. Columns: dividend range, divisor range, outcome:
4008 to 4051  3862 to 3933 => 1.19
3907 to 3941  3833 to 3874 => 1.06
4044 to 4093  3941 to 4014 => 1.12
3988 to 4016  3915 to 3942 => 1.15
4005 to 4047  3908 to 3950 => 1.12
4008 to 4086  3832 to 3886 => 1.24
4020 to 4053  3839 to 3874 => 1.19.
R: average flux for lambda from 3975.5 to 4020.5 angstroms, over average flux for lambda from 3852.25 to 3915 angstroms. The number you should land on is 1.07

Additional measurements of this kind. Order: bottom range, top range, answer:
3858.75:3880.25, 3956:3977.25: 0.87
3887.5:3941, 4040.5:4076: 1.11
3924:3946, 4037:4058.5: 1.07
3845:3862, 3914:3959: 1.06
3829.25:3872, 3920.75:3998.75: 1.03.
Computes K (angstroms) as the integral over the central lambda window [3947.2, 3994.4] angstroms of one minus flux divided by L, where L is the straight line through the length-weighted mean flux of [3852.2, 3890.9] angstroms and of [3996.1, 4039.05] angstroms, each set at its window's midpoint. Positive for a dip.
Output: 3.3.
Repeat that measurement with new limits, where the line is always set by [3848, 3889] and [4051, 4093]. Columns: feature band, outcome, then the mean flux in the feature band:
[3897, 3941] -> 1.6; 98.4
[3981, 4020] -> -0.8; 108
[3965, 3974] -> 2.1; 79.4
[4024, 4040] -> 0.2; 106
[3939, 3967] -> 0.9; 100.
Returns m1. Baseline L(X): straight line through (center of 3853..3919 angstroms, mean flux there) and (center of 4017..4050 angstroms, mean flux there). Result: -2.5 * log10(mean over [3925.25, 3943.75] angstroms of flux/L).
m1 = 0.09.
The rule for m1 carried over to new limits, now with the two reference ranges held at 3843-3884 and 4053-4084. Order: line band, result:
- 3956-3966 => 0.07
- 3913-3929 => -0.02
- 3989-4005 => 0.04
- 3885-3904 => 0.07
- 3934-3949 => 0.02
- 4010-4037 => -0.06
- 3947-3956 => -0.02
